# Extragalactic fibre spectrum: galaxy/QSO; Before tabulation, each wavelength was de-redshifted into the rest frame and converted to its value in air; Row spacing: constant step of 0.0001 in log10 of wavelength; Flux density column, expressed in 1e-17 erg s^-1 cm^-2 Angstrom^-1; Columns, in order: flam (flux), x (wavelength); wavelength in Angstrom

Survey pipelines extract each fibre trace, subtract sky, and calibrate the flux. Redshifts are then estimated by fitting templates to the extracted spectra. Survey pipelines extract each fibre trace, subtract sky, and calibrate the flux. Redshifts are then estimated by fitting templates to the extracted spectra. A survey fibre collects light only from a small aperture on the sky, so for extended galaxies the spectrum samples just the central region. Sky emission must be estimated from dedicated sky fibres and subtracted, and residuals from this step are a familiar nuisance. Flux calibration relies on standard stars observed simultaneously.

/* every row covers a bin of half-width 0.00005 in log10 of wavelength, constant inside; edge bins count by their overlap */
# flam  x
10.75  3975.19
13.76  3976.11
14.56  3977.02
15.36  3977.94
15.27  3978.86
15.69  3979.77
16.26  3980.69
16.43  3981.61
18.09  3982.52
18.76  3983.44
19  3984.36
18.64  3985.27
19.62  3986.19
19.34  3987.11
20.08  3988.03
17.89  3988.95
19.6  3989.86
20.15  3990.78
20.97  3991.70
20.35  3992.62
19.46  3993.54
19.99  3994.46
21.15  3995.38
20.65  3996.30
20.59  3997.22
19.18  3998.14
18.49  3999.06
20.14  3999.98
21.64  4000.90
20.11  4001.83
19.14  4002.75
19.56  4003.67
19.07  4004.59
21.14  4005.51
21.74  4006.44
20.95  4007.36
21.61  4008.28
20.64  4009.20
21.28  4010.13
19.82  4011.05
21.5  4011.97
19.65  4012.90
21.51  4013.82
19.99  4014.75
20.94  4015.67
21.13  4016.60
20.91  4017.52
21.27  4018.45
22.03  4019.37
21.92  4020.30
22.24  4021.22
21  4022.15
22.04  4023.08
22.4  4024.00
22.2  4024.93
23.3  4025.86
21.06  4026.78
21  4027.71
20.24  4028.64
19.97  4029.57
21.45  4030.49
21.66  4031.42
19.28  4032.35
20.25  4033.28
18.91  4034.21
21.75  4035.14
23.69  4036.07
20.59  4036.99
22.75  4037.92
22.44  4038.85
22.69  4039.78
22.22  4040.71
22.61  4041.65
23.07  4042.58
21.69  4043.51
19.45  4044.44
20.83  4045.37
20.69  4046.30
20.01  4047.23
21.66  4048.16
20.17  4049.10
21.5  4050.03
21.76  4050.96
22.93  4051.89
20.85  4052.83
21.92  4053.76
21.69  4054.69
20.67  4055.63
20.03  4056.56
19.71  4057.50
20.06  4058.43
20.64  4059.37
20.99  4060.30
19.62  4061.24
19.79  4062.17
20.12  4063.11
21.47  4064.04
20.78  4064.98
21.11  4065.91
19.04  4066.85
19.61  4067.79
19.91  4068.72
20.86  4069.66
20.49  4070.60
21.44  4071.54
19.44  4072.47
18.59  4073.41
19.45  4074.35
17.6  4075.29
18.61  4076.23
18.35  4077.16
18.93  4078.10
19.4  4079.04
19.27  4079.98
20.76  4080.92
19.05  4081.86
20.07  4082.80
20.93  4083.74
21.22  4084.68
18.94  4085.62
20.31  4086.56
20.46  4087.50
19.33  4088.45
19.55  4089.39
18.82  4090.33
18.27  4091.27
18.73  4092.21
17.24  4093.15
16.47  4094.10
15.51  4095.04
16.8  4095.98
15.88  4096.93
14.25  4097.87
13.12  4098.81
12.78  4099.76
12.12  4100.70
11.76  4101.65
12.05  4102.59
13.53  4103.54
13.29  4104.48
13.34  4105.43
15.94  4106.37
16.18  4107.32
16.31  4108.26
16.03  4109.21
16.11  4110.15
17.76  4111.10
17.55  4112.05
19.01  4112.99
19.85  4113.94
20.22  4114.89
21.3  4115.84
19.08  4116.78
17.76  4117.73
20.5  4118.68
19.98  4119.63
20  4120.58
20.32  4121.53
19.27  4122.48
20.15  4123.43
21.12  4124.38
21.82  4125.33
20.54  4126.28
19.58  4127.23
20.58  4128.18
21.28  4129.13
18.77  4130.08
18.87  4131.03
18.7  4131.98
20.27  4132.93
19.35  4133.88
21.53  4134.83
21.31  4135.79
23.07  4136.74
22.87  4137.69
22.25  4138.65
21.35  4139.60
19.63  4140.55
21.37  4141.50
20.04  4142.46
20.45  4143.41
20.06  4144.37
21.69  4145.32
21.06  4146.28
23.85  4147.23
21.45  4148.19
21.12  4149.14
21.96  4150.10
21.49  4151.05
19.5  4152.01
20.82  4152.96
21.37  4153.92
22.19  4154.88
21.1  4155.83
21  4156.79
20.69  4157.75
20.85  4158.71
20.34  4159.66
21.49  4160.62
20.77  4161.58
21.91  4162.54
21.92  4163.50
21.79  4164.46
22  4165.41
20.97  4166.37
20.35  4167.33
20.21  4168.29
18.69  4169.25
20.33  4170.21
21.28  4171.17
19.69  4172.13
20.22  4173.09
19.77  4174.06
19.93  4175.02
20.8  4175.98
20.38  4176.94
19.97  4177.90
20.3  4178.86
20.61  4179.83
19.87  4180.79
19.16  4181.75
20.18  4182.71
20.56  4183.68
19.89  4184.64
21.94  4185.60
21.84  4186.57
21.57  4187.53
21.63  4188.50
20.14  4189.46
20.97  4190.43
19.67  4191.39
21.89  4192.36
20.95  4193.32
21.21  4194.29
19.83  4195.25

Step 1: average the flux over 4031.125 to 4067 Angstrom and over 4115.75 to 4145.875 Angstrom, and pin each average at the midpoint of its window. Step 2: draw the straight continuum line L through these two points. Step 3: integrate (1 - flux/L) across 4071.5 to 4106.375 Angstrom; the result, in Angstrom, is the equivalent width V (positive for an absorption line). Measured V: 5.7 Angstrom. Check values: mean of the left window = 21.1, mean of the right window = 20.5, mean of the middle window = 17.4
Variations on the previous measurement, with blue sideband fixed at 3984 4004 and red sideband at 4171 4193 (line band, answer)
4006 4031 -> -1.7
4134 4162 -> -1.2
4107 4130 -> 1.1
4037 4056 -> -1.5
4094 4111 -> 4.8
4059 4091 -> 0.4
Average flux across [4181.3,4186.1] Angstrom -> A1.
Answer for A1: 20.3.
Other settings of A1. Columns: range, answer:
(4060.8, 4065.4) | 20.4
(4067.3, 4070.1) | 20.1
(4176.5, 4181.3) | 20.2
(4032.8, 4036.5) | 21.1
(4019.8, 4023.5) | 21.8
